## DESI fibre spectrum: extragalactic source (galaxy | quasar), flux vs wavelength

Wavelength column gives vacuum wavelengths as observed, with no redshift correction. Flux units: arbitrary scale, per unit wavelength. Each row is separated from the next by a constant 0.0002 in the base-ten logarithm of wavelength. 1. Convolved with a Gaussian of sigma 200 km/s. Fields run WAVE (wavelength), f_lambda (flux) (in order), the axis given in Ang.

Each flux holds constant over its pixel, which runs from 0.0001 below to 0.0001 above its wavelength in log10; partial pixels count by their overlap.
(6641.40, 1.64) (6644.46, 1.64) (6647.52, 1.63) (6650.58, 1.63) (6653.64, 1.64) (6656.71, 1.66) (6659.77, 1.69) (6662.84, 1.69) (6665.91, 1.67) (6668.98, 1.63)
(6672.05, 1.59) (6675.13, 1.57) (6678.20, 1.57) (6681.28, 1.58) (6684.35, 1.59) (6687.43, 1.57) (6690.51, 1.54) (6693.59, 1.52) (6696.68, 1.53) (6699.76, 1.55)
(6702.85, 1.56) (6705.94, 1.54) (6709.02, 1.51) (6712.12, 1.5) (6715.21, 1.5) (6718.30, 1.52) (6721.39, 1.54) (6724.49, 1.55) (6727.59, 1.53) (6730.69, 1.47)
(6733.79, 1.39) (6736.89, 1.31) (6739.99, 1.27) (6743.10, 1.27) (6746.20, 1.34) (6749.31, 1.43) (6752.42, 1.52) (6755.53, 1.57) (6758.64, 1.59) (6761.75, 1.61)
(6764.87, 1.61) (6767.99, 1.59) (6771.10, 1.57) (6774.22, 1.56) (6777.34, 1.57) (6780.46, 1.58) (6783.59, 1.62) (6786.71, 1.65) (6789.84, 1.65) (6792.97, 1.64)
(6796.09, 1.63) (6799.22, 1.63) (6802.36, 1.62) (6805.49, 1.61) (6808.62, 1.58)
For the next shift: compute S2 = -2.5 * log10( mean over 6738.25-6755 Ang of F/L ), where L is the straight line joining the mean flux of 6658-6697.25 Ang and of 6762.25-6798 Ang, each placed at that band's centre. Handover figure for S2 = 0.16 mag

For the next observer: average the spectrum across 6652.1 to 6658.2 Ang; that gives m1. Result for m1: 1.65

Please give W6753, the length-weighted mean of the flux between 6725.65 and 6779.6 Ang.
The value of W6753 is 1.48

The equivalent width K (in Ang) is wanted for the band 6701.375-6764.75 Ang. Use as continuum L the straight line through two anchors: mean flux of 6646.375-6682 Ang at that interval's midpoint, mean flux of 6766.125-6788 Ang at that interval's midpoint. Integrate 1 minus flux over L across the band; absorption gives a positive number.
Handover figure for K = 5.0 Ang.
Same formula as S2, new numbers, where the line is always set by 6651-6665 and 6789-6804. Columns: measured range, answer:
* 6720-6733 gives 0.09 mag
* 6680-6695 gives 0.07 mag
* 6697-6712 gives 0.08 mag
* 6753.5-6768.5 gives 0.03 mag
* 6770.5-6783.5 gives 0.04 mag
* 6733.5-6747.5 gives 0.25 mag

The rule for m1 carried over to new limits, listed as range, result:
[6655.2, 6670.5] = 1.67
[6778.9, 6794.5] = 1.63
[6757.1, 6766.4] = 1.6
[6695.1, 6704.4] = 1.55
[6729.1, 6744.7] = 1.34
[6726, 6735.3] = 1.46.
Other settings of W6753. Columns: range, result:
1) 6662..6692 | 1.6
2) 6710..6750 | 1.43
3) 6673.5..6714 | 1.55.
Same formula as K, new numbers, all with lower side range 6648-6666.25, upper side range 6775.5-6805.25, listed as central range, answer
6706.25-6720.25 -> 1.1 Ang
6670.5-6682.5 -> 0.6 Ang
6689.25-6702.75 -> 0.9 Ang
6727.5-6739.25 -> 1.7 Ang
